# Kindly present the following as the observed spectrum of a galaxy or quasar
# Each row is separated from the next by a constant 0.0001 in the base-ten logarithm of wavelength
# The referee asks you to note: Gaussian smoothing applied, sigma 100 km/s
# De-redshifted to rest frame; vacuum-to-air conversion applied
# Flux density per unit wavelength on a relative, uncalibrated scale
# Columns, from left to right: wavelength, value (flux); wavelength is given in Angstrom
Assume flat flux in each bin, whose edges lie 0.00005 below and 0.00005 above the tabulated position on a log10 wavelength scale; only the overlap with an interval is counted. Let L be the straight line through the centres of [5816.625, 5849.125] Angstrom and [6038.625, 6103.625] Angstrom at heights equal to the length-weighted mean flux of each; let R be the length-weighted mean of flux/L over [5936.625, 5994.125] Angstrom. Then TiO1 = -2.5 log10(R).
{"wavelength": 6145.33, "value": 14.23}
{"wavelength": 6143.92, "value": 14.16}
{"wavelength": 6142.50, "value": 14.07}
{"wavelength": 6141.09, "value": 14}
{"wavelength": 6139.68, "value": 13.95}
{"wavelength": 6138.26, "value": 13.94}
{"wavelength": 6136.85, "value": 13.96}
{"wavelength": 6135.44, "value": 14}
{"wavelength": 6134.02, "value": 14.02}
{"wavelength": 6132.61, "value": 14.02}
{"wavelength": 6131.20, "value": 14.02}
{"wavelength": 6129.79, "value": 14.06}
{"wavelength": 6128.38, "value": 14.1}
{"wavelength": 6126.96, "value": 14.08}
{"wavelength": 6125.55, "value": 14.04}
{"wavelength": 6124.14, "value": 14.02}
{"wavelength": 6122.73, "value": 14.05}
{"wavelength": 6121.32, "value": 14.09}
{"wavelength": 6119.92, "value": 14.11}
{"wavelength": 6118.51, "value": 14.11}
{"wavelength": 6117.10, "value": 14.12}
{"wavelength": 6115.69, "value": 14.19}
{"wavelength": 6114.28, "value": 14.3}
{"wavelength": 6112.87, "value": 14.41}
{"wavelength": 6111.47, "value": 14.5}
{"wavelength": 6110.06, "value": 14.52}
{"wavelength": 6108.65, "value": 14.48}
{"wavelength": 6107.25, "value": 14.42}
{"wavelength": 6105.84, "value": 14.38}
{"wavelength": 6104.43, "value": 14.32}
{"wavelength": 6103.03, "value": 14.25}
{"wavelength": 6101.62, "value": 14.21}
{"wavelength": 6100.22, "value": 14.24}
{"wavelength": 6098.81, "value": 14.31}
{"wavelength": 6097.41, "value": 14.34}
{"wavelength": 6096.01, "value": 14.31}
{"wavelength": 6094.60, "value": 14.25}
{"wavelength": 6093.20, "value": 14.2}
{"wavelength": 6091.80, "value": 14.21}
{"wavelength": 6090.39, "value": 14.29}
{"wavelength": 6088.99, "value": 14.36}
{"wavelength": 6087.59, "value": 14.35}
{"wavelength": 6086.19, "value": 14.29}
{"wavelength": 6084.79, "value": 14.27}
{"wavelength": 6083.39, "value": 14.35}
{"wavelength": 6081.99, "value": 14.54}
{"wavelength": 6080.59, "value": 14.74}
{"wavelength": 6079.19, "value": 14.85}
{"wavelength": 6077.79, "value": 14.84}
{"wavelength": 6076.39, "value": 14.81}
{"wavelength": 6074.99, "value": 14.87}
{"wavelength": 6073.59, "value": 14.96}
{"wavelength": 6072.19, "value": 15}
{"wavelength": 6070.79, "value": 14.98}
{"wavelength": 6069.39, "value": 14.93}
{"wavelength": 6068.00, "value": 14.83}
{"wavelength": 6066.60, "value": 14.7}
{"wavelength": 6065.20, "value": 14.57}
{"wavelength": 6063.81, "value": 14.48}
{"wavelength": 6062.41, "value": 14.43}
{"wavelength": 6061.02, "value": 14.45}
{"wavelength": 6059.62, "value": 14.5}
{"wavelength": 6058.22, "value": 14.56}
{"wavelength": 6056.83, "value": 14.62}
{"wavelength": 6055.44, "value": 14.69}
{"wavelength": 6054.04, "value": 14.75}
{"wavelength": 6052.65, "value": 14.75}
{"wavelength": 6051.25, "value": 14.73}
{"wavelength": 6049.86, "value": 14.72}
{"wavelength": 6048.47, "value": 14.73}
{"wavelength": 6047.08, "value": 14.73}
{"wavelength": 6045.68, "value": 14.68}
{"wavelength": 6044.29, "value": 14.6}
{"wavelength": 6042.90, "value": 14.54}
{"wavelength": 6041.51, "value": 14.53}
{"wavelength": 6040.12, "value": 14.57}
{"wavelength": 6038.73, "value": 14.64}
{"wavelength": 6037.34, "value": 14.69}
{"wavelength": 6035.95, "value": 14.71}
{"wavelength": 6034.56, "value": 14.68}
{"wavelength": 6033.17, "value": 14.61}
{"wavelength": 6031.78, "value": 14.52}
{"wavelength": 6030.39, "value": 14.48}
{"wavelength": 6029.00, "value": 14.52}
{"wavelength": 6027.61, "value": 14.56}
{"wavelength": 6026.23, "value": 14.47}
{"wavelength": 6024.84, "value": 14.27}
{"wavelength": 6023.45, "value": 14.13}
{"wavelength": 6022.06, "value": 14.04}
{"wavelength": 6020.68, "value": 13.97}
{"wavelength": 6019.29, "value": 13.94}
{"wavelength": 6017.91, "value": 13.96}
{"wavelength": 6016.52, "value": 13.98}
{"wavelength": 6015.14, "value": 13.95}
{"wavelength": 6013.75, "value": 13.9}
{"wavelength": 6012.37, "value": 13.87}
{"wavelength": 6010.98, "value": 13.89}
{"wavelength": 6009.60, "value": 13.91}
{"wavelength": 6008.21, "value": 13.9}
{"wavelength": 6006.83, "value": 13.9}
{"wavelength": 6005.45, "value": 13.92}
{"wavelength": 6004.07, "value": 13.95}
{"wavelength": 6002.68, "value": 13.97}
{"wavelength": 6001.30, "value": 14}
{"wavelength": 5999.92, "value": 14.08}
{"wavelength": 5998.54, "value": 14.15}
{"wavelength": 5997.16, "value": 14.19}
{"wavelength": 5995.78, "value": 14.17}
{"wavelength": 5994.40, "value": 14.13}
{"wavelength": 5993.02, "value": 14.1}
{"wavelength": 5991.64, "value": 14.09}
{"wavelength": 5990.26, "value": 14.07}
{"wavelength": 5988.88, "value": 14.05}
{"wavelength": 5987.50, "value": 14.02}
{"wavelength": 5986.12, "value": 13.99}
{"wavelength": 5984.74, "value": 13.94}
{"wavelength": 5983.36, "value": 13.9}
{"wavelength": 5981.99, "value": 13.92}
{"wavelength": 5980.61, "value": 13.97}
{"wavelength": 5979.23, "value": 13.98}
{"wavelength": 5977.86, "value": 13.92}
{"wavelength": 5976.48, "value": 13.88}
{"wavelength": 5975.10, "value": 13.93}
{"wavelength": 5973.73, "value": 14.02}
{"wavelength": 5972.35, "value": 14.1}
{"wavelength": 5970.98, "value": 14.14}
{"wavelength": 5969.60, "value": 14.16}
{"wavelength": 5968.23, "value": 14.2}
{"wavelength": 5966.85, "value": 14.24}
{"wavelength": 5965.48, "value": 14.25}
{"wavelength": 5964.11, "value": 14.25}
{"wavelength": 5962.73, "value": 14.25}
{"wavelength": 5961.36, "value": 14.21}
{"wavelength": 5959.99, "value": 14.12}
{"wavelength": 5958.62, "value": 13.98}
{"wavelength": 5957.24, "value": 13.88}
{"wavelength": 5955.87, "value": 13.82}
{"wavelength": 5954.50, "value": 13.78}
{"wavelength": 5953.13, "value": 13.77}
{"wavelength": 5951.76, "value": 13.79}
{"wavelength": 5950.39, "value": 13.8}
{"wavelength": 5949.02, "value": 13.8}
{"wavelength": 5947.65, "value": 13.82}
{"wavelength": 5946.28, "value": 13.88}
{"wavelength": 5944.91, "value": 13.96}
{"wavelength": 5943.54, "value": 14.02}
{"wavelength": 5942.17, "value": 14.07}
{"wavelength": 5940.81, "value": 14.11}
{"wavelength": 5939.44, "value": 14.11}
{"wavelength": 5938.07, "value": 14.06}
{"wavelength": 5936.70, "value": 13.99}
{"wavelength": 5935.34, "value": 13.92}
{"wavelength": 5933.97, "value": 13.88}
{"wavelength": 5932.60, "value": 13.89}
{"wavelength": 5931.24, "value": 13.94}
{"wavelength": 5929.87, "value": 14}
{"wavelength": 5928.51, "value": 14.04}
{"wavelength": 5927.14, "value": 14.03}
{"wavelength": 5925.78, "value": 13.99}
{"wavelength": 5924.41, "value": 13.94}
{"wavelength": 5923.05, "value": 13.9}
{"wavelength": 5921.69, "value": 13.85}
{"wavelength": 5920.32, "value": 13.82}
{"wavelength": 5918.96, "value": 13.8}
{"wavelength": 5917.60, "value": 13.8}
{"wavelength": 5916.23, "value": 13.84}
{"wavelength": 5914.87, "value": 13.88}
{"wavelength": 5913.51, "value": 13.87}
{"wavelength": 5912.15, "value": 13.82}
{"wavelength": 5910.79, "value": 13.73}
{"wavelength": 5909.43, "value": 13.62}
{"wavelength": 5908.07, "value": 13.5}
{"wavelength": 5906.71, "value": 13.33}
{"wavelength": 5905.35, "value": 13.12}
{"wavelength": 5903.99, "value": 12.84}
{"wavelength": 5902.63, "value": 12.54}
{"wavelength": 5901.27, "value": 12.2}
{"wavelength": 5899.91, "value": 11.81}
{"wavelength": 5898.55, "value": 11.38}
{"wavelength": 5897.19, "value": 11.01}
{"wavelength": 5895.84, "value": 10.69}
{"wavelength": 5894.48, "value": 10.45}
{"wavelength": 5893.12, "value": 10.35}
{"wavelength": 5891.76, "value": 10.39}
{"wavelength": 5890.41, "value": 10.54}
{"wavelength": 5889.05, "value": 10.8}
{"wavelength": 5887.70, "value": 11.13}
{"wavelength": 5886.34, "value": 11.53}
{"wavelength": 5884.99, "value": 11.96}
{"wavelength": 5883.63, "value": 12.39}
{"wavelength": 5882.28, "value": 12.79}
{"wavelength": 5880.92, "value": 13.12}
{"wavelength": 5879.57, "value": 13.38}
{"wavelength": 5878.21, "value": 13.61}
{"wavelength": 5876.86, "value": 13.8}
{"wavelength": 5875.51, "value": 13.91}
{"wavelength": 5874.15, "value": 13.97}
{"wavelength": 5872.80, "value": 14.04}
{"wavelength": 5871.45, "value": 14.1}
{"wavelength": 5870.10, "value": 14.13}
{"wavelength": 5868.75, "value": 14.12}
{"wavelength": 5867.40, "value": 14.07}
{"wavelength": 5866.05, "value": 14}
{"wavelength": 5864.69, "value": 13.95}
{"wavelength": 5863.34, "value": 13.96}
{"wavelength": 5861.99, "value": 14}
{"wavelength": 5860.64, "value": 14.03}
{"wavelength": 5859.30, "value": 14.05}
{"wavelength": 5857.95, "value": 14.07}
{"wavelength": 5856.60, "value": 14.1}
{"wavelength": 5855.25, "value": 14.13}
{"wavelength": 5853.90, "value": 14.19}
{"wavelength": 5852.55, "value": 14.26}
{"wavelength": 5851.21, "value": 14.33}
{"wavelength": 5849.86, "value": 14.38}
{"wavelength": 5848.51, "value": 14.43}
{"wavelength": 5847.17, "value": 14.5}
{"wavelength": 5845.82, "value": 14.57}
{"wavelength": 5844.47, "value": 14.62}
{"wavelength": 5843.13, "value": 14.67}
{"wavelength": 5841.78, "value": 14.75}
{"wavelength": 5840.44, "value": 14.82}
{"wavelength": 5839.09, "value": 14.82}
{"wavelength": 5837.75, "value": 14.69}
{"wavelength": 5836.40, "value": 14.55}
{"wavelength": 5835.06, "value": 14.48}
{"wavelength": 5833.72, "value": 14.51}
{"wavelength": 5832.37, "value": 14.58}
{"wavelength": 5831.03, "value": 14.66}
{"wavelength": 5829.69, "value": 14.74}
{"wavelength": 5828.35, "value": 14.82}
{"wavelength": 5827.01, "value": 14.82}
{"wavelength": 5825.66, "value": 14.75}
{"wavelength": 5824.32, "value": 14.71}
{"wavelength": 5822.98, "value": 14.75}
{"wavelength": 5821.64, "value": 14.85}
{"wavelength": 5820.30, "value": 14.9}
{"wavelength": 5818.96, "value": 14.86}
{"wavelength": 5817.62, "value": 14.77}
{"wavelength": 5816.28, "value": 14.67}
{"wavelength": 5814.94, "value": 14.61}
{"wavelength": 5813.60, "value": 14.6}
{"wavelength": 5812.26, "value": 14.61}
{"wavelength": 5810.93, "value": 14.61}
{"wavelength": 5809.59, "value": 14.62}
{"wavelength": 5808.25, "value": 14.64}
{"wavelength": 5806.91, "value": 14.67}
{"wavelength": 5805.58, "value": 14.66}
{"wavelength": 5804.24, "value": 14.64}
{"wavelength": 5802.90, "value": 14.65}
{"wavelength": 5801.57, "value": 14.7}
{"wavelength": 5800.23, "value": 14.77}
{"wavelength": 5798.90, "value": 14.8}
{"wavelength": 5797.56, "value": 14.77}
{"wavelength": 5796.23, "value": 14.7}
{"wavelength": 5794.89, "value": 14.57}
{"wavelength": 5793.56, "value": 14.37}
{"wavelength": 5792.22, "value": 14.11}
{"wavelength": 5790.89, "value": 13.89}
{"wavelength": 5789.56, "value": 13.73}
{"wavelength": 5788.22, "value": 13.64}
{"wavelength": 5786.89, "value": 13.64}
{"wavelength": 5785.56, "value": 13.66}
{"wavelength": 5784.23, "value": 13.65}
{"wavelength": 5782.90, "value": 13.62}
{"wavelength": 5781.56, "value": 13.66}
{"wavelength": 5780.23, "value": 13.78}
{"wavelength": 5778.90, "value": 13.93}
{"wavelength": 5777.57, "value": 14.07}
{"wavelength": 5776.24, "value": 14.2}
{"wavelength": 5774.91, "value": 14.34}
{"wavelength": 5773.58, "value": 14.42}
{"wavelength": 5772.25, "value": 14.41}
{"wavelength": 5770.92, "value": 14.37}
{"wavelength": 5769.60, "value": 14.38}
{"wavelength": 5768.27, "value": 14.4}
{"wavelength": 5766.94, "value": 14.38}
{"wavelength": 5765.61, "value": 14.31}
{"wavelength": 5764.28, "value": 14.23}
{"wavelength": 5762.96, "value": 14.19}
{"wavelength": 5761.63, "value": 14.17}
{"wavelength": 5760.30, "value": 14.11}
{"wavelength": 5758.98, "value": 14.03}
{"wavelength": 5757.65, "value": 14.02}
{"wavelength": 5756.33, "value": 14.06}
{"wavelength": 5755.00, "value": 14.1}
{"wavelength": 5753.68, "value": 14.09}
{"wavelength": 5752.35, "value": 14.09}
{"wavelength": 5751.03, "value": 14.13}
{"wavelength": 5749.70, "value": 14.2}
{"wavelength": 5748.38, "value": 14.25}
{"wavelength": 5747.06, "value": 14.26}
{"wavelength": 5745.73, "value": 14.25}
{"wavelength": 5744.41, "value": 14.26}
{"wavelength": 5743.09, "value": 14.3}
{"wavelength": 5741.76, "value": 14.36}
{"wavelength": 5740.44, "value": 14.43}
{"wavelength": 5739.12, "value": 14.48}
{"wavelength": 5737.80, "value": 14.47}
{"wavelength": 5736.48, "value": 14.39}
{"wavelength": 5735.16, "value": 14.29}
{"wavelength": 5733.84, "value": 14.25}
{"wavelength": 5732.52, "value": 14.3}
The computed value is 0.05 mag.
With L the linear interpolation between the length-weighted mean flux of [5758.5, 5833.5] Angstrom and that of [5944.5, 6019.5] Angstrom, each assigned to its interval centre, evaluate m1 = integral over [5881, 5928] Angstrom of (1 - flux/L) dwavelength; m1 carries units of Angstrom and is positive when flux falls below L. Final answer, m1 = 5.1 Angstrom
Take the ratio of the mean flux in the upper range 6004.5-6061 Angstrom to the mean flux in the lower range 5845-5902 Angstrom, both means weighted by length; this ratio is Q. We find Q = 1.10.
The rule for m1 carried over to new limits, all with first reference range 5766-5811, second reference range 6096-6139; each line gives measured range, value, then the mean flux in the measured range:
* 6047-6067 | -0.6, 14.6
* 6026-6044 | -0.5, 14.6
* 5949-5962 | 0.3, 13.9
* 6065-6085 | -0.8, 14.8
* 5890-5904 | 3.0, 11.2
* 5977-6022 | 0.7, 14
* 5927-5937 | 0.2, 14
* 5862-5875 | 0.2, 14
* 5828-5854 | -0.6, 14.6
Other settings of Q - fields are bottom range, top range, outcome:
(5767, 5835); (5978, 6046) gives 0.98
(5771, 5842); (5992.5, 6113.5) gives 1.00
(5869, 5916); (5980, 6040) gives 1.12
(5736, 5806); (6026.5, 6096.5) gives 1.03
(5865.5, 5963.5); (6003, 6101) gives 1.09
